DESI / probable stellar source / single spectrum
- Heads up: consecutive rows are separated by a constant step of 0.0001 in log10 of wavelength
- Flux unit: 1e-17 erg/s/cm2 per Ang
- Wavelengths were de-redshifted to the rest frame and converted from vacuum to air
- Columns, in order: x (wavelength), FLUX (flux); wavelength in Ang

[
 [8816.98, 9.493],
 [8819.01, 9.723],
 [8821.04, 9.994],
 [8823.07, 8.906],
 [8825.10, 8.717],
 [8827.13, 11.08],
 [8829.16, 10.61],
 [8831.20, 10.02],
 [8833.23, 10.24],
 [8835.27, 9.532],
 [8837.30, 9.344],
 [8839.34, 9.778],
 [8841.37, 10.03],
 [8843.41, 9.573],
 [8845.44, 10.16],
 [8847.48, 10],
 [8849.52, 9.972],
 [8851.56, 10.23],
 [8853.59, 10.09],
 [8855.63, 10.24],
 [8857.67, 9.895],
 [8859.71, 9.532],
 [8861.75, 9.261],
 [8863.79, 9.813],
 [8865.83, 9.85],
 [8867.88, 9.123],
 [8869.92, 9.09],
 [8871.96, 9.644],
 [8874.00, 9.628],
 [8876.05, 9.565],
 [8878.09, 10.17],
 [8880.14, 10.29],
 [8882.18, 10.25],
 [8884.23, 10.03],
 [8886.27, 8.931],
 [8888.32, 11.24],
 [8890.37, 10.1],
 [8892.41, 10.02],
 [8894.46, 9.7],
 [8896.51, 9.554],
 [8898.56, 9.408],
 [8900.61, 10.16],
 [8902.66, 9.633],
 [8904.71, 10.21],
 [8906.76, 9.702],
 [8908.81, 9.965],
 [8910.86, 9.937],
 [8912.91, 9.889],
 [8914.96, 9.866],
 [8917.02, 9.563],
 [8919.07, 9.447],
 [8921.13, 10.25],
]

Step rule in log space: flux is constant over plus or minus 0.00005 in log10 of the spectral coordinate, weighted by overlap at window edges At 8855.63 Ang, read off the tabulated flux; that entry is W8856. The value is 10.24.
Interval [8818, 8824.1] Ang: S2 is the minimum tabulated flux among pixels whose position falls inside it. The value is 8.906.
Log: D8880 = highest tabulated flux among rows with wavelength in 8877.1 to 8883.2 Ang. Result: 10.29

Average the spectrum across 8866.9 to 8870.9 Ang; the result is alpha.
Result 9.11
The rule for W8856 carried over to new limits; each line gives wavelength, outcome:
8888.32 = 11.24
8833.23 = 10.24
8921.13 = 10.25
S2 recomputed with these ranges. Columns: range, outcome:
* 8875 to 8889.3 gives 8.931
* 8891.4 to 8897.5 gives 9.554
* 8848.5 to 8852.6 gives 9.972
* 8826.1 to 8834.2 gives 10.02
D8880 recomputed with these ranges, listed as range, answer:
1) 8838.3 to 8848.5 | 10.16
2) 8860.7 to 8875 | 9.85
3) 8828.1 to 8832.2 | 10.61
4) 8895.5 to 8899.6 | 9.554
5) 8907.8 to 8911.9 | 9.965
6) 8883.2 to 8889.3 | 11.24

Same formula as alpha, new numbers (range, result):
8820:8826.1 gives 9.22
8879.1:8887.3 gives 9.87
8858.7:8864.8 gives 9.54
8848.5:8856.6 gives 10.1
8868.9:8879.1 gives 9.62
